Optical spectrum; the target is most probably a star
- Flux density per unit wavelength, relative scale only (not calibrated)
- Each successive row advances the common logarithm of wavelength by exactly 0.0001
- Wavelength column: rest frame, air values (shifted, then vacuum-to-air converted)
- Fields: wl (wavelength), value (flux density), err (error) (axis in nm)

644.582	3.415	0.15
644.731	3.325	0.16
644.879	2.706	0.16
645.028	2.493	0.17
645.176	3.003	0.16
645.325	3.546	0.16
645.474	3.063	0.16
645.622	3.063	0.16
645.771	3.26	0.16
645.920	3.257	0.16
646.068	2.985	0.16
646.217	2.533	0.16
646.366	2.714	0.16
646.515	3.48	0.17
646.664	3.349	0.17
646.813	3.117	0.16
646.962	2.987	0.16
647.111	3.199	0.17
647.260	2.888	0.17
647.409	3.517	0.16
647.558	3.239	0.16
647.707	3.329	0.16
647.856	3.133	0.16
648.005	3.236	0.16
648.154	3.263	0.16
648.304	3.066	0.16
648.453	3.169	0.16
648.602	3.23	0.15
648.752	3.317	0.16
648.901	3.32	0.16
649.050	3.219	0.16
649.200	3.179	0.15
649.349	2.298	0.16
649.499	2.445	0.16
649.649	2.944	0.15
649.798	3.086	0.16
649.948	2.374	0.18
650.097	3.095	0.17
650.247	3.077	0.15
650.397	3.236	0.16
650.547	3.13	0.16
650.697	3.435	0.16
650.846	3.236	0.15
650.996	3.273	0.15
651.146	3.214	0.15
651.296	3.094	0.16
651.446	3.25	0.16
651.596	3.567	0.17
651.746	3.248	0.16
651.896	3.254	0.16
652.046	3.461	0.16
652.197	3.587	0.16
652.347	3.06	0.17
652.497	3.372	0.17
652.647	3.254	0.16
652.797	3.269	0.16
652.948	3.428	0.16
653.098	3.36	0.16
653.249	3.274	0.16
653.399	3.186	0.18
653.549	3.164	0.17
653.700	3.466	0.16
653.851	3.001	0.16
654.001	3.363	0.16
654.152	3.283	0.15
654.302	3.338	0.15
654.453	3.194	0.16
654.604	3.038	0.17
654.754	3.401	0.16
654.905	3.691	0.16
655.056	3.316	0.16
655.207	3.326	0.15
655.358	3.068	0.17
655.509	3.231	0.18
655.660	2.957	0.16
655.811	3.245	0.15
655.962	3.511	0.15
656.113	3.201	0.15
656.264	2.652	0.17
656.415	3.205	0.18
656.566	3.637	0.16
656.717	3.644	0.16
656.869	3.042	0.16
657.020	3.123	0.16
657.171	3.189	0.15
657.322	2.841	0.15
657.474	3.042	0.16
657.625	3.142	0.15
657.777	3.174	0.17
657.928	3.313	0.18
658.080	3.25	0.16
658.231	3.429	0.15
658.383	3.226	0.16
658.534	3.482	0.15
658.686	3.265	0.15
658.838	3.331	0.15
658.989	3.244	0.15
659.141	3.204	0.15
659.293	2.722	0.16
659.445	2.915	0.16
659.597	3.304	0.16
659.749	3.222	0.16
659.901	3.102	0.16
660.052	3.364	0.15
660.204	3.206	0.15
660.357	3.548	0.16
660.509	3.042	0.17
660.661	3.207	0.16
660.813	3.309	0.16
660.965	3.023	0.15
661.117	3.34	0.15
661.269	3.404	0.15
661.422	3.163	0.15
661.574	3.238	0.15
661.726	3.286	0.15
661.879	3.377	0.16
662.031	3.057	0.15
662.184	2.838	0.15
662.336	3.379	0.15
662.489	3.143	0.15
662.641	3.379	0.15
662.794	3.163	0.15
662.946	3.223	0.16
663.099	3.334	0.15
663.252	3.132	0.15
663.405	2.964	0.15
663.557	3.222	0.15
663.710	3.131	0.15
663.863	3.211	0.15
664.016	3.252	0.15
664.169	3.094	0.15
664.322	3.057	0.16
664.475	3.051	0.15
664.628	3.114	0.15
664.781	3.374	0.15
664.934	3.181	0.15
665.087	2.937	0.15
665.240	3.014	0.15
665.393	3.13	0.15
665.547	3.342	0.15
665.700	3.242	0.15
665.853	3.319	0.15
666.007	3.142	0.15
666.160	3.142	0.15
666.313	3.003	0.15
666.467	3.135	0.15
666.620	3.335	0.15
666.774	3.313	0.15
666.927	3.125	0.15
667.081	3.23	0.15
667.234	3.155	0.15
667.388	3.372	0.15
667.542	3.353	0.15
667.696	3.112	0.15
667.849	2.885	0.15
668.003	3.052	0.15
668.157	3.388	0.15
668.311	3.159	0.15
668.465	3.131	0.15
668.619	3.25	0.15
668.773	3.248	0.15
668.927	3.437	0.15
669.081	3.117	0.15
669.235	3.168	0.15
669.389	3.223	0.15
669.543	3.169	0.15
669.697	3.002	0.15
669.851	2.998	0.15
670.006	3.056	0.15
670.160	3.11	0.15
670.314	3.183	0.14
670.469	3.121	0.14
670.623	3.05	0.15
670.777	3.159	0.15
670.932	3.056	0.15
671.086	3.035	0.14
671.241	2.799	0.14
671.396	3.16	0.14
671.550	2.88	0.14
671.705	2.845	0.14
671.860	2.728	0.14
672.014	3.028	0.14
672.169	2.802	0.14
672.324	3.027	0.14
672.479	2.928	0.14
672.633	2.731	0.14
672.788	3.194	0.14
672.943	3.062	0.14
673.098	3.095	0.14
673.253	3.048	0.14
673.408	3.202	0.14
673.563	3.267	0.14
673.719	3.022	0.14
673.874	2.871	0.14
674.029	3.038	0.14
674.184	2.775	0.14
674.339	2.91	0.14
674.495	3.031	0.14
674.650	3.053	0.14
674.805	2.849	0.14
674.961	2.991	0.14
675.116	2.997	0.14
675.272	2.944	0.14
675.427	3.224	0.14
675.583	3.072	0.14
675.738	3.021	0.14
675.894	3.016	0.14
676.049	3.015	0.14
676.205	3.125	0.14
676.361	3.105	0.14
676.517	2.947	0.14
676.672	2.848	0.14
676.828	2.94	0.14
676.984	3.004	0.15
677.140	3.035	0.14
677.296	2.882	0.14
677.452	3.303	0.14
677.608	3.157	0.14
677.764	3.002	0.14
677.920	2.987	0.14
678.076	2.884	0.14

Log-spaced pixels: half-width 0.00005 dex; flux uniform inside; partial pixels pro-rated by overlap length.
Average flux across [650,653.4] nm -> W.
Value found 3.27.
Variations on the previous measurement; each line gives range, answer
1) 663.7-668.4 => 3.17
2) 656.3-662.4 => 3.22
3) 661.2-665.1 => 3.18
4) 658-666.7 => 3.2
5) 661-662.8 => 3.23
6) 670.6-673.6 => 3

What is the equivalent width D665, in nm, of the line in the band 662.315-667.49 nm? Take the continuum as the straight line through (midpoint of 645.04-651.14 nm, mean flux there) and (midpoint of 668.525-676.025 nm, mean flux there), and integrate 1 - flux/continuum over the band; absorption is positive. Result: -0.21 nm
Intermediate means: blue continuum 3.1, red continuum 3.04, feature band 3.18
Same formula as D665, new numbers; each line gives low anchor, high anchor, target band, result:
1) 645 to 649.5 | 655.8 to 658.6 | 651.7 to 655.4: -0.13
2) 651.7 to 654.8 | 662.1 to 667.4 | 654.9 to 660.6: 0.05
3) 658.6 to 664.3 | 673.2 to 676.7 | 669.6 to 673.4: 0.07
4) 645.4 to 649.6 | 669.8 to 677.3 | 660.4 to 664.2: -0.19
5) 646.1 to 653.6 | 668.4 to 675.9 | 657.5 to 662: -0.18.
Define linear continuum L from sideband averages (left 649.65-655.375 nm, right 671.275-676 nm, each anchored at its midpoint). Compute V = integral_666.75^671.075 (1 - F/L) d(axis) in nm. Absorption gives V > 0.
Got -0.158 nm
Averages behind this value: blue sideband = 3.25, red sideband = 2.99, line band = 3.16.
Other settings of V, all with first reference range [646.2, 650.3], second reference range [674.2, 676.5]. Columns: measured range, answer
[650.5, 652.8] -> -0.17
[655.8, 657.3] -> -0.09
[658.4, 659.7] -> -0.06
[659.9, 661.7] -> -0.12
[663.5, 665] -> -0.06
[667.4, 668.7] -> -0.06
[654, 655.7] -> -0.12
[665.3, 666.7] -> -0.07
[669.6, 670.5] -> -0.02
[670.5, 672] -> 0.02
